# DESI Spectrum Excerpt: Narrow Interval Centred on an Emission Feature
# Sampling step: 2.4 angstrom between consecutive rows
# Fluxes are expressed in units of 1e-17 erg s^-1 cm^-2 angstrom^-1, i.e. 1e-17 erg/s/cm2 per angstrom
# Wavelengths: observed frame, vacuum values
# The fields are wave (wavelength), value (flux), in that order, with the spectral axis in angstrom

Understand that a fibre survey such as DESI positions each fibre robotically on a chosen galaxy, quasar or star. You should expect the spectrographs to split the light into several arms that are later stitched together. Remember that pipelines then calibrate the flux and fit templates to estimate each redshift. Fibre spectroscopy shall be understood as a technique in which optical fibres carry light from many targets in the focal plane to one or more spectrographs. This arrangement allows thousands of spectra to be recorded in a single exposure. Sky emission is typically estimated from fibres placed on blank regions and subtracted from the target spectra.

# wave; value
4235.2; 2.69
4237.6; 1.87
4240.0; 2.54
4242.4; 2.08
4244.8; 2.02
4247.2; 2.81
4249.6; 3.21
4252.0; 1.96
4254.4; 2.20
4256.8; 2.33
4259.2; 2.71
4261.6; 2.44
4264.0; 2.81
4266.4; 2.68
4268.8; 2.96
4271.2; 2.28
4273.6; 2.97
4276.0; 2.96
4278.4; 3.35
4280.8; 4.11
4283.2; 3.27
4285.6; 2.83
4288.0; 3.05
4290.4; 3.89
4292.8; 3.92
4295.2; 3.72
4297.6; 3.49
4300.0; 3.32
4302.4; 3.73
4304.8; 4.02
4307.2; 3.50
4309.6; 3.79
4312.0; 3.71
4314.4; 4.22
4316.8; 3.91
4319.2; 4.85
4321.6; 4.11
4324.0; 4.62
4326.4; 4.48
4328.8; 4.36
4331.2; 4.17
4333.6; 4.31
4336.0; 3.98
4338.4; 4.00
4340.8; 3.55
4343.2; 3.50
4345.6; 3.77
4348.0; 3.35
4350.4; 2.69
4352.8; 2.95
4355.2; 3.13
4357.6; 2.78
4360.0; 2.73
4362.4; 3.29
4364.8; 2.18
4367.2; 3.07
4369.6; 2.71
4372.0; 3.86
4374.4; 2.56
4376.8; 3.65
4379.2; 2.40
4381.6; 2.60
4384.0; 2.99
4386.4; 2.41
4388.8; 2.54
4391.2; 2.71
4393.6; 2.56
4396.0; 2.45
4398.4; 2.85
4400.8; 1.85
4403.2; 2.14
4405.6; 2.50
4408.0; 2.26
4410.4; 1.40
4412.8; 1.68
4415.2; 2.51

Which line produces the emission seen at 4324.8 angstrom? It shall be C III] 1909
